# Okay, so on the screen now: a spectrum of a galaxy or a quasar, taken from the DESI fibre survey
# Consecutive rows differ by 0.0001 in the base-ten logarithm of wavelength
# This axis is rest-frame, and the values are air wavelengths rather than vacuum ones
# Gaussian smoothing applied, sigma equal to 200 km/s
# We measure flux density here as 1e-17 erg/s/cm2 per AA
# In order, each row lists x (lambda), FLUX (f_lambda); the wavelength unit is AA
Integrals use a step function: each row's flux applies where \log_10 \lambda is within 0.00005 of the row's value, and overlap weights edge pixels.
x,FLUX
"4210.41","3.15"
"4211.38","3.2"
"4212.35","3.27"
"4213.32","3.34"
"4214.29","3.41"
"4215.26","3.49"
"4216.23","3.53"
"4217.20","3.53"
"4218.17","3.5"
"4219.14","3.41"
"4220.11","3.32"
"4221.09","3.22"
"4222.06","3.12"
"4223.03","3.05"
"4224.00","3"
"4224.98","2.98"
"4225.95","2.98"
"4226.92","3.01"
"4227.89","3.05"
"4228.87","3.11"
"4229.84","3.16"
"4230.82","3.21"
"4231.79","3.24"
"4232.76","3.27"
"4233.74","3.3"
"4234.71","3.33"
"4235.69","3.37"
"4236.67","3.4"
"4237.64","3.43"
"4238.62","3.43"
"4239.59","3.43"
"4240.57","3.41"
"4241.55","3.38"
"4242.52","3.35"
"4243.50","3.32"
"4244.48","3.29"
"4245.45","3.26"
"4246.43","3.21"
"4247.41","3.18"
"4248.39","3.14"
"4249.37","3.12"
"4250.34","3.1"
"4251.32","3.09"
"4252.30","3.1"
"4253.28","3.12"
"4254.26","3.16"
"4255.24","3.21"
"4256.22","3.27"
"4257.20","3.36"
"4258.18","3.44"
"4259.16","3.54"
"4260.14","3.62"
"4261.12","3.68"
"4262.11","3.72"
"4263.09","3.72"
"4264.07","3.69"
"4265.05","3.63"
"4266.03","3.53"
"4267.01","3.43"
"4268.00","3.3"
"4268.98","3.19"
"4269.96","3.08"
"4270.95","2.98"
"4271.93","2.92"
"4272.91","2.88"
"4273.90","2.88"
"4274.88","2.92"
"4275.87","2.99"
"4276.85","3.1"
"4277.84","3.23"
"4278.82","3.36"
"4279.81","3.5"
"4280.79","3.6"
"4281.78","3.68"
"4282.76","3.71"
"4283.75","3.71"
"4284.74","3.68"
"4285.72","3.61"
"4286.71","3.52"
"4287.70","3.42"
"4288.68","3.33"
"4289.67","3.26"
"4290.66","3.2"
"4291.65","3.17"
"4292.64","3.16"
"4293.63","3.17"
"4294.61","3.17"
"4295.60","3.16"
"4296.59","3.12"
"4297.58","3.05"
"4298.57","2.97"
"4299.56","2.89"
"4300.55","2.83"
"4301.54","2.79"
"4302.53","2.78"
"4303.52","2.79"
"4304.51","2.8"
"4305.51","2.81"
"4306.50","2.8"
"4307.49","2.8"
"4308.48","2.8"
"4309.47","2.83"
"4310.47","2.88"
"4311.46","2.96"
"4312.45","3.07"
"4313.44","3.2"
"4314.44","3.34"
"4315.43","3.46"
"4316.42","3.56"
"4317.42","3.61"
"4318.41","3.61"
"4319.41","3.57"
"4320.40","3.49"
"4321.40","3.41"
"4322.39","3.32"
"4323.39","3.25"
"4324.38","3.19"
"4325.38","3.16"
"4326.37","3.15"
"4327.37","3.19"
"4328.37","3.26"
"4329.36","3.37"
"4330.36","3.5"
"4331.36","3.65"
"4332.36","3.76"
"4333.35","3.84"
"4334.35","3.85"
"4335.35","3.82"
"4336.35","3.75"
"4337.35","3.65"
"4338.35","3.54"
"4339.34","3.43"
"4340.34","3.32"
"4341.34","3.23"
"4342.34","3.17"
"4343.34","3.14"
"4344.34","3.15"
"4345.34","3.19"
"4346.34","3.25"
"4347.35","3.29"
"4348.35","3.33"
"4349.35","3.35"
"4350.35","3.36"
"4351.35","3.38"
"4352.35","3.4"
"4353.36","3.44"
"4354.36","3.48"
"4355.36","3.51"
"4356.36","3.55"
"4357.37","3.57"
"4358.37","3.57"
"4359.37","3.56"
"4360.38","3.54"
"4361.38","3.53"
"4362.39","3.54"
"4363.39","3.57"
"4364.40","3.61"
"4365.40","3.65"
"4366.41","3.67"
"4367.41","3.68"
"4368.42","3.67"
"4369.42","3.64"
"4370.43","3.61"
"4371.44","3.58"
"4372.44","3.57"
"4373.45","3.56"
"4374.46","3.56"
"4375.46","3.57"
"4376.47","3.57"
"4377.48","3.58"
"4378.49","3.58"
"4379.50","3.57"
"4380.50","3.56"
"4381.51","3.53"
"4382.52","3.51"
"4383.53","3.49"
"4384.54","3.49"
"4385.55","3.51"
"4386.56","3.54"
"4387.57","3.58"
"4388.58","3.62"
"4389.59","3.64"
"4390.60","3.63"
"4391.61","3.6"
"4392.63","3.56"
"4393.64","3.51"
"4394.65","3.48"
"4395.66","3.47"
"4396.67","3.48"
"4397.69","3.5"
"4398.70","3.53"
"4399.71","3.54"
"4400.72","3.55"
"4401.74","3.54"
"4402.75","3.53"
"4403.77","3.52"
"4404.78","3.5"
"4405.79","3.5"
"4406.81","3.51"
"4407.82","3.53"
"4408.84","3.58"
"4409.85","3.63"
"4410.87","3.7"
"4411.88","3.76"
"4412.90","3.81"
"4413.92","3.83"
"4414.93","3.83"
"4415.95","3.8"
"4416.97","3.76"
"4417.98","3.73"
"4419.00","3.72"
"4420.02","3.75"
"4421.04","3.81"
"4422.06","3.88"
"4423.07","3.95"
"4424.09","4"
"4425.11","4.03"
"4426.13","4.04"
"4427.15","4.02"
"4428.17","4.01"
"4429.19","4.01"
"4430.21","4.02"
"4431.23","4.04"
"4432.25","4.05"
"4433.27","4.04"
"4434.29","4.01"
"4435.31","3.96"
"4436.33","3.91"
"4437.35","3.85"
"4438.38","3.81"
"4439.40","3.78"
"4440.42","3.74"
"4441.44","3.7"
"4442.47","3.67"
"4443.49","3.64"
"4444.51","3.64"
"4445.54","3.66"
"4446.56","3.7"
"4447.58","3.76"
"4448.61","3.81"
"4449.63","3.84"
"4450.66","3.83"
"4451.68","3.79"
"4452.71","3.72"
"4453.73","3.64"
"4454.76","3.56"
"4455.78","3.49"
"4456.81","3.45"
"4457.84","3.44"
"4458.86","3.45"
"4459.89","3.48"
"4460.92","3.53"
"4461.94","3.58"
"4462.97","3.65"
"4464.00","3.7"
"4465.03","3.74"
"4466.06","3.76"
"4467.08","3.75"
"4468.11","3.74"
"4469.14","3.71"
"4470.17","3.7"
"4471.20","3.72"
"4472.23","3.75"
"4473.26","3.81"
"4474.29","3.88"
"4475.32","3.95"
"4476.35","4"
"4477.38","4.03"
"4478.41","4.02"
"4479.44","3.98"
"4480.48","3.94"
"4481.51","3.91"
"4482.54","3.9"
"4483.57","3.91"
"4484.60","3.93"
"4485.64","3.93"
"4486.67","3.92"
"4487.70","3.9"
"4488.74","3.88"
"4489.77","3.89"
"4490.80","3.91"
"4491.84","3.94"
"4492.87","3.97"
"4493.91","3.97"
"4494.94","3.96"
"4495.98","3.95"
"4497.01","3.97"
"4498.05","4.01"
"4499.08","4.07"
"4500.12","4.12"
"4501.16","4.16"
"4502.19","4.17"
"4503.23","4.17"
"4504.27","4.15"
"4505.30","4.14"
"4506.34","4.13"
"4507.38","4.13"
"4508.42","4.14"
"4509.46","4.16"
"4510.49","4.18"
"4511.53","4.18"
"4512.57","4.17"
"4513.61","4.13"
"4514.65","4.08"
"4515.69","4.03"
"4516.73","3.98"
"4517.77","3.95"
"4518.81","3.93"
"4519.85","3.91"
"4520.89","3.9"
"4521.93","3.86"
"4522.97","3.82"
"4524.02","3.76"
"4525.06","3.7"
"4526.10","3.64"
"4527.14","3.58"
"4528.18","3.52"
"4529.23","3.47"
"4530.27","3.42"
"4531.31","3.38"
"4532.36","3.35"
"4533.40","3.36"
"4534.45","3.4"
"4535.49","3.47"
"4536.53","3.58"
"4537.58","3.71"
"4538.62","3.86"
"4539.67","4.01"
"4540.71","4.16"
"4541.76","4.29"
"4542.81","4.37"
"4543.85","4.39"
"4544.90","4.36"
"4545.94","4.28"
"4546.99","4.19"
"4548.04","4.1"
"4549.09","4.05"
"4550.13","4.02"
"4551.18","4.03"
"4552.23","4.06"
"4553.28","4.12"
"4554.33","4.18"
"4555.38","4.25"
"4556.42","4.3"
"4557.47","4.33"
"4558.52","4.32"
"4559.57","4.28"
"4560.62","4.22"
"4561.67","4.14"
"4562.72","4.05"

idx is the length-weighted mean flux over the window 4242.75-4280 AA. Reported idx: 3.27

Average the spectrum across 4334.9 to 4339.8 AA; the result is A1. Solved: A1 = 3.64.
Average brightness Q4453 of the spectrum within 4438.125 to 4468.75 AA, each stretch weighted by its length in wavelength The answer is 3.67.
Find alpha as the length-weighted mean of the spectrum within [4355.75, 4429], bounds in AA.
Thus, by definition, 3.64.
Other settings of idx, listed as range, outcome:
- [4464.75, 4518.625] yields 3.97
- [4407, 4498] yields 3.81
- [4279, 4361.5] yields 3.32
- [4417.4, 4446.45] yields 3.87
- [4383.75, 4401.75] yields 3.54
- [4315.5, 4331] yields 3.38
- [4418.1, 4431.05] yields 3.93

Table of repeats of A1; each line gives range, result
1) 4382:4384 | 3.5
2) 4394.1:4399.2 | 3.49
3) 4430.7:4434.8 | 4.04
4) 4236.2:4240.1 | 3.43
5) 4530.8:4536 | 3.39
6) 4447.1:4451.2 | 3.81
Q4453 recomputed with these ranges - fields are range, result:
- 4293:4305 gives 2.96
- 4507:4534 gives 3.83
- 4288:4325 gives 3.13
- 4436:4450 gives 3.75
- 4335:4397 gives 3.51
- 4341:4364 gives 3.4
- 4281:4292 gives 3.49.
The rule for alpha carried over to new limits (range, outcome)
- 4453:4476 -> 3.66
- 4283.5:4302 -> 3.22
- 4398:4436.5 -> 3.79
